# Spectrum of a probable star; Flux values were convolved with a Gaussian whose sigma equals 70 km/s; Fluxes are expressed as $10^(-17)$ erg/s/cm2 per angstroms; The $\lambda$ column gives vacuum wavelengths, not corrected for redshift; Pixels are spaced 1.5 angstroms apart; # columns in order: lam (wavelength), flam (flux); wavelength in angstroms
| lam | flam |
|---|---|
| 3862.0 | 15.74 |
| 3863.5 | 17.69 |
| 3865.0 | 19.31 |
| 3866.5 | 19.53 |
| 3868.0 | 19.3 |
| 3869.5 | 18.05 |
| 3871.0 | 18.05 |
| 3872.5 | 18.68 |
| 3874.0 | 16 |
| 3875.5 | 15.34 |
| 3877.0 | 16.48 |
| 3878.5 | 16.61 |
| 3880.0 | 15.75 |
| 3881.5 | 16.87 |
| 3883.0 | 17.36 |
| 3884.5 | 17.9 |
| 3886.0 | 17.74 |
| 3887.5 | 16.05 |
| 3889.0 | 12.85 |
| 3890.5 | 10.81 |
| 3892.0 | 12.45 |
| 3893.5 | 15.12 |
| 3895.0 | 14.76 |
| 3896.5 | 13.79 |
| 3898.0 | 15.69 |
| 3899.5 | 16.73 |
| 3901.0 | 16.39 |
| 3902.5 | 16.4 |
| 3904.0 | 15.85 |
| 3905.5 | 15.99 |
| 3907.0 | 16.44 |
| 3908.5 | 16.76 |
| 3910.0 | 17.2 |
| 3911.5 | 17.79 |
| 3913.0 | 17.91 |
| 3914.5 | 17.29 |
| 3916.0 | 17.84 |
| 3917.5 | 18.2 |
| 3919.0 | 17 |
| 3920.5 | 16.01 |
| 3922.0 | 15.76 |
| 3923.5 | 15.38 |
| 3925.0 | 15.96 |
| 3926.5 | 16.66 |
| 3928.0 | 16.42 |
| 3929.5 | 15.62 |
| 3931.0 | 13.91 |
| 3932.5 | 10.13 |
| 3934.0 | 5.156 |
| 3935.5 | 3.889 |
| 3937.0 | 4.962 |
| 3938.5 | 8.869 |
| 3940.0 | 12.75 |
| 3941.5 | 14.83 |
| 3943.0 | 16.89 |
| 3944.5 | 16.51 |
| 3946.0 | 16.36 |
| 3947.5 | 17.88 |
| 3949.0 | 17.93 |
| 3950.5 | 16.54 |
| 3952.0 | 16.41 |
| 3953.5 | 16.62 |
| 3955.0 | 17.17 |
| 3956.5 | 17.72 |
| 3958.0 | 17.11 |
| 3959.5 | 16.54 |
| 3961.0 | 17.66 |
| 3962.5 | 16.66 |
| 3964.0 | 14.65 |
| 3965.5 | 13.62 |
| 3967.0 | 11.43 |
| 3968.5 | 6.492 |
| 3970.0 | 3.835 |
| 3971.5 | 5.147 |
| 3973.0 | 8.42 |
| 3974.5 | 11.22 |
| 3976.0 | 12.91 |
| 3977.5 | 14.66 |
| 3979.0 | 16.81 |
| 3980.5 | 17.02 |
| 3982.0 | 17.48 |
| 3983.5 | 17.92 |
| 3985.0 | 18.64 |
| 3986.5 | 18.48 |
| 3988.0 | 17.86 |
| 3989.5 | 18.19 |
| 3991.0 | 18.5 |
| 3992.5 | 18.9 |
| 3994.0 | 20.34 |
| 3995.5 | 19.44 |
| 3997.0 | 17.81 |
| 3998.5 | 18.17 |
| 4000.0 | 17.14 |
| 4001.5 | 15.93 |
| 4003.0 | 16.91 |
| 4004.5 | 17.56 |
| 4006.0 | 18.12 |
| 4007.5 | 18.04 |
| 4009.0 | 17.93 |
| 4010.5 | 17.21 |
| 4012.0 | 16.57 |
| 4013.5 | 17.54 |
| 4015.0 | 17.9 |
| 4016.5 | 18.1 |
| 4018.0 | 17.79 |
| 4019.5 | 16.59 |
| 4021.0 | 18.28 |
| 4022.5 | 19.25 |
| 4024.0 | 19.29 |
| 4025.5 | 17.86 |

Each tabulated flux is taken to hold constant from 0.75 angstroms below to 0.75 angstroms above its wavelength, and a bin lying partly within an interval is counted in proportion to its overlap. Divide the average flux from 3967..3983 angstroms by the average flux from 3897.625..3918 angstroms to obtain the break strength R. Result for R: 0.68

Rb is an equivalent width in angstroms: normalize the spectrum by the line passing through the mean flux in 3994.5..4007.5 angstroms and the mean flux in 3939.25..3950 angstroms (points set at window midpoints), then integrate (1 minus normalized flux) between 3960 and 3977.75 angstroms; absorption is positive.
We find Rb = 5.7 angstroms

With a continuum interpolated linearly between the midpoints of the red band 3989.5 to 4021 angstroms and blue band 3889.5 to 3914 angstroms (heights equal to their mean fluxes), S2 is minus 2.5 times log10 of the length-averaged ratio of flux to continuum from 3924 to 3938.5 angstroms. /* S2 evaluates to 0.39 mag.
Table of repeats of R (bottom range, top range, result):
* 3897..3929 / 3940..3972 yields 0.88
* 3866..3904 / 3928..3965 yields 0.89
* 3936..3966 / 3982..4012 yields 1.18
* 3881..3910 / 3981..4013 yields 1.15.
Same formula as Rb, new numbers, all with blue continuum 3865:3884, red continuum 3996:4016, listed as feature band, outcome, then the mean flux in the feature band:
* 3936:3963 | 3.17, 15.4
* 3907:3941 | 6.30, 14.2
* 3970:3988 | 3.44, 14.1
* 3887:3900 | 2.43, 14.2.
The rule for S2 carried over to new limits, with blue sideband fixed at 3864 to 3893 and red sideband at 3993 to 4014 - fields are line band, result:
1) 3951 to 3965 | 0.043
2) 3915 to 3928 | 0.025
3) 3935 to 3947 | 0.375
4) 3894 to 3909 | 0.063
